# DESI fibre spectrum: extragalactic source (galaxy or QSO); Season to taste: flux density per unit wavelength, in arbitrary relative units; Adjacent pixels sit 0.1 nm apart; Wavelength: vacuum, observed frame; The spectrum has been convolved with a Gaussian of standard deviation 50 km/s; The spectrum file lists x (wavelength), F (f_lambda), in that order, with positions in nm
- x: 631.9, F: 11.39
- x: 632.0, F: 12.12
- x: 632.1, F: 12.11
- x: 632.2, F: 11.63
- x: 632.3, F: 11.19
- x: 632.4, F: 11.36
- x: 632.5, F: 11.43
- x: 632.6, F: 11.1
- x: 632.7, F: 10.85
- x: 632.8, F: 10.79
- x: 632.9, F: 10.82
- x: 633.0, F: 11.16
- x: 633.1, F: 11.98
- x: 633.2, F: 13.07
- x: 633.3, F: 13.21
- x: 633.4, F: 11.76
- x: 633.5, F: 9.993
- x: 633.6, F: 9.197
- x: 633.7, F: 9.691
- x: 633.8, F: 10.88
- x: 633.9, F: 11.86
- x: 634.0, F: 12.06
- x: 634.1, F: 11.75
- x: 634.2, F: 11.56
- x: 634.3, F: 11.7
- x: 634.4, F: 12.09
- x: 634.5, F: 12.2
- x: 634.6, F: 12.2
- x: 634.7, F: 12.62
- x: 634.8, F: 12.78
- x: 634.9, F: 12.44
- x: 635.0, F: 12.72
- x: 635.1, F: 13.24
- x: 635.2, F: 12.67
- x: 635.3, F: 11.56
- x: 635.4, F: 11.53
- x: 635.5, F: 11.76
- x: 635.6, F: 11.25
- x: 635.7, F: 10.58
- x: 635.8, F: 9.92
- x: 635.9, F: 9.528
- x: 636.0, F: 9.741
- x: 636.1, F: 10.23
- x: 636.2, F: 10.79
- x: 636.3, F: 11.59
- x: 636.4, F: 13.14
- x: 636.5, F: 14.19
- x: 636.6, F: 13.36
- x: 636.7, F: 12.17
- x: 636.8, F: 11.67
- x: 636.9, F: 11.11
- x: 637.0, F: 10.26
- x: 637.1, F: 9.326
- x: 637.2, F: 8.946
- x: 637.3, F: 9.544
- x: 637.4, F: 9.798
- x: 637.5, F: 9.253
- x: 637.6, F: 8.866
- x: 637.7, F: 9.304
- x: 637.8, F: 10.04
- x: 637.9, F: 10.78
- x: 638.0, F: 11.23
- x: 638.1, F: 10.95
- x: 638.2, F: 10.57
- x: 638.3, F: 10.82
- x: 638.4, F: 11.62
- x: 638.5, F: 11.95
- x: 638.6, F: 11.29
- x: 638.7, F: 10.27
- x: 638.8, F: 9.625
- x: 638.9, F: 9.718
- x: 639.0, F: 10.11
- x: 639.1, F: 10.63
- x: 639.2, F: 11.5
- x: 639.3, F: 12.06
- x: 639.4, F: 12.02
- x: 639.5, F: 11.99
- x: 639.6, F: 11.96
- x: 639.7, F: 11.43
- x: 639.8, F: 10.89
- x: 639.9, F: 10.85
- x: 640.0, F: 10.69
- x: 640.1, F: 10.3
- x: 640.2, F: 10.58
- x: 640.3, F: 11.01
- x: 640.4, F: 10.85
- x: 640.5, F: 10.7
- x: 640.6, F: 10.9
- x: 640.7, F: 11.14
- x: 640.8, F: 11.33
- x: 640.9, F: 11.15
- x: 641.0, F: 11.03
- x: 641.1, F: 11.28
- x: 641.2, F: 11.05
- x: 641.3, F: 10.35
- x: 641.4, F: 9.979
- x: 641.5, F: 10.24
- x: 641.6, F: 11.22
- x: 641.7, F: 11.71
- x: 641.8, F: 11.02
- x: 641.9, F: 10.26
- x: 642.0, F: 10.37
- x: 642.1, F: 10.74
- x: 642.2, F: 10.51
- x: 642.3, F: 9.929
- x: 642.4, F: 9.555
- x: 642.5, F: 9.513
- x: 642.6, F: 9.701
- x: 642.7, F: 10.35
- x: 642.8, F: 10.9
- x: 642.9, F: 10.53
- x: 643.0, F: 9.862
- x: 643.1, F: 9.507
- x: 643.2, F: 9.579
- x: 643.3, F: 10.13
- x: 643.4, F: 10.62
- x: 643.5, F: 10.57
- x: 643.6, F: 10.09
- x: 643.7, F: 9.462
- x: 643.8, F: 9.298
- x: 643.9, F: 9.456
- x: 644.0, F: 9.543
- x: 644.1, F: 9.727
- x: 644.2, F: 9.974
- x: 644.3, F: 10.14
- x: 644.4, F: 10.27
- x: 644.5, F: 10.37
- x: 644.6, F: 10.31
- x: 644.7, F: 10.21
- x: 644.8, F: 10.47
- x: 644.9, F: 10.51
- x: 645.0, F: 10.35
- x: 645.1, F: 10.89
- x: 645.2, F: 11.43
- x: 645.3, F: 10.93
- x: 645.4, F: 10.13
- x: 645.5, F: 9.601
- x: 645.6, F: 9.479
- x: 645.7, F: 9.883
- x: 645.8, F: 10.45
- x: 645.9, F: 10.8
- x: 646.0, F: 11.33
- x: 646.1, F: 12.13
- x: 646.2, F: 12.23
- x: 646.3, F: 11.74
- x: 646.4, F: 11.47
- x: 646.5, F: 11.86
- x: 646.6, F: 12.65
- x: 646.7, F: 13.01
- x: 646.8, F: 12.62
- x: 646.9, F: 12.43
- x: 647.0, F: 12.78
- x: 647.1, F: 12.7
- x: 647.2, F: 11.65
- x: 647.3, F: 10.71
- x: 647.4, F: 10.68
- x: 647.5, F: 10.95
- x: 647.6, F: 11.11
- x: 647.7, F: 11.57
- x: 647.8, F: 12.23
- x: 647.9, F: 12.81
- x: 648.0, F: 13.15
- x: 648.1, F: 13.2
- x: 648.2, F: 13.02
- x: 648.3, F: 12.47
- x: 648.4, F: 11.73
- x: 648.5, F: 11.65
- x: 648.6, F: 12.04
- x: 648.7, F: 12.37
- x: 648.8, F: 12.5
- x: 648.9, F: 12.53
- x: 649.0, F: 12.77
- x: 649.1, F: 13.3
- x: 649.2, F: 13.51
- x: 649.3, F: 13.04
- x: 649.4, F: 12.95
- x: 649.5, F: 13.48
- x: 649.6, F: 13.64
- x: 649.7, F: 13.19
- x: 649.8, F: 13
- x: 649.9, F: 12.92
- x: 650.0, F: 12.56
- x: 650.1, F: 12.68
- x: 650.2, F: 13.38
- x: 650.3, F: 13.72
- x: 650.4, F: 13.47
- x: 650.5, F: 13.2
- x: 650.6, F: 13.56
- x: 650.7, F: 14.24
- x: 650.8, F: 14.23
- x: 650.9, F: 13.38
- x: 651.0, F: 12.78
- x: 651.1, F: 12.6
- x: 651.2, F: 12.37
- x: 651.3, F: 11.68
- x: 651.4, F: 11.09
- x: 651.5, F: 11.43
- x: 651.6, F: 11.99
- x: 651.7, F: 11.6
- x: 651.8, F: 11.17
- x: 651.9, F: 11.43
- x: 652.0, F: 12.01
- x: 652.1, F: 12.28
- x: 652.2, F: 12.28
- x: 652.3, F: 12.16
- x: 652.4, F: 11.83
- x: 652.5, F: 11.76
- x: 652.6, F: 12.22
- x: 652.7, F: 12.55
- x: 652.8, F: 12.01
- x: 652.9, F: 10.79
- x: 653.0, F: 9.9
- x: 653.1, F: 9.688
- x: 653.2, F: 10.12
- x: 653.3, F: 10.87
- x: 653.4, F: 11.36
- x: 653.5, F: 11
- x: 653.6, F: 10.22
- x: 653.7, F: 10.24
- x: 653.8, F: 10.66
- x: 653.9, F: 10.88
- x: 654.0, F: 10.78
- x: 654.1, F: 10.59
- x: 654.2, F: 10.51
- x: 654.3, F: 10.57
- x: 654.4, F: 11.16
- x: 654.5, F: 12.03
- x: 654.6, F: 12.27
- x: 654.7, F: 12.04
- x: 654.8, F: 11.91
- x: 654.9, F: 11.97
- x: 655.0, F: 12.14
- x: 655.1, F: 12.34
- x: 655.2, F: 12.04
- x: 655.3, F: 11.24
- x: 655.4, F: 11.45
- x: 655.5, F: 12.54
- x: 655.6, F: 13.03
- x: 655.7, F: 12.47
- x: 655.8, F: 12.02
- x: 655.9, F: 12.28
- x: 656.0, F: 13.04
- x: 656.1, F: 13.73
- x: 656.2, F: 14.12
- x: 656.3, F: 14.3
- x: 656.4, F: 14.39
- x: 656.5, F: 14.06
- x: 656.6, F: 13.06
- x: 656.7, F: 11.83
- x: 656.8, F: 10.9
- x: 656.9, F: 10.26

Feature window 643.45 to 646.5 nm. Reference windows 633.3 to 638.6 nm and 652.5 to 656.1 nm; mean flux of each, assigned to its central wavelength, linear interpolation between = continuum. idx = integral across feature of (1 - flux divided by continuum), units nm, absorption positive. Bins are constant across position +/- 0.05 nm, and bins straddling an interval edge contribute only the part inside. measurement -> 0.24 nm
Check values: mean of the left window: 11.2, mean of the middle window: 10.5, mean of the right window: 11.5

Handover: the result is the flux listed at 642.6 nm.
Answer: 9.701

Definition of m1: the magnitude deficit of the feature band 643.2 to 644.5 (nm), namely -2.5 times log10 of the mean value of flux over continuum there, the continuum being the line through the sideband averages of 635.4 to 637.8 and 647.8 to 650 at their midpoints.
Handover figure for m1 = 0.20 mag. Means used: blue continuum 10.7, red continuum 12.8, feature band 9.94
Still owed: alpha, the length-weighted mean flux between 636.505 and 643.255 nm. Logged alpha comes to 10.7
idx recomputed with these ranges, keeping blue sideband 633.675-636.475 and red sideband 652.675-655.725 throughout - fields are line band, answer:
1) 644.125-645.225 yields 0.101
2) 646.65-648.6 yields -0.121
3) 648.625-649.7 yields -0.151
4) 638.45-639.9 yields 0.057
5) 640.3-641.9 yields 0.085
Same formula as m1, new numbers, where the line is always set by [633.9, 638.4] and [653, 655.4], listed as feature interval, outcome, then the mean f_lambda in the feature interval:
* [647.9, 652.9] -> -0.13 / 12.6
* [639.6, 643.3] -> 0.06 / 10.6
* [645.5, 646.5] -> 0.02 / 11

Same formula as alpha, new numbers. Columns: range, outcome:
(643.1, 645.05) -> 10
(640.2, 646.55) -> 10.5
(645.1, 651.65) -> 12.2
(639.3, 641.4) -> 11.1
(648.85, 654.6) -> 12.1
